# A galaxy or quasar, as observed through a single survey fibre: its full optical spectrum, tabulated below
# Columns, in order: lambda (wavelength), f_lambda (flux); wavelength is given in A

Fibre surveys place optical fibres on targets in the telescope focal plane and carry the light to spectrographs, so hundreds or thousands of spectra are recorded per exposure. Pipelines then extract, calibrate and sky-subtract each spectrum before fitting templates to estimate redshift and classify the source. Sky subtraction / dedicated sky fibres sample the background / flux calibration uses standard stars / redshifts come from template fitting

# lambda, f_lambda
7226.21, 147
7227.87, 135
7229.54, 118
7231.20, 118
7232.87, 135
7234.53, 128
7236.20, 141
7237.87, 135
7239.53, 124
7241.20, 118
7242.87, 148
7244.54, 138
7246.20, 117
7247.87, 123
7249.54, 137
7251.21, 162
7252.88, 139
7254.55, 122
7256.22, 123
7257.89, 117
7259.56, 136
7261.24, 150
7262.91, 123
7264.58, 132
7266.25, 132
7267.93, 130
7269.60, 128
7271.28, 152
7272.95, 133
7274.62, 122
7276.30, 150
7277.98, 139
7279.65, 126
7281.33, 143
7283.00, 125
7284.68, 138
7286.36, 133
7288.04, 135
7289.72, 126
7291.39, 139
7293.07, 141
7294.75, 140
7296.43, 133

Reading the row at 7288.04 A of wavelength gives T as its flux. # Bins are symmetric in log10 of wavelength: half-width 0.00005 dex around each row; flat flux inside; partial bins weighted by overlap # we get 135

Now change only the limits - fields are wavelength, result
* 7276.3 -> 150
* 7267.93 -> 130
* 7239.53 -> 124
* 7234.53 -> 128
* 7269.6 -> 128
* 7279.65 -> 126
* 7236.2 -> 141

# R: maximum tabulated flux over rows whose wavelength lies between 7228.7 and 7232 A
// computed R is 118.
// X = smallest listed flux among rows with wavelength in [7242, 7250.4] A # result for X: 117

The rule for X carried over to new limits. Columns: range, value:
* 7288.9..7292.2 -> 126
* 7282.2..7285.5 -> 125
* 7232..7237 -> 128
